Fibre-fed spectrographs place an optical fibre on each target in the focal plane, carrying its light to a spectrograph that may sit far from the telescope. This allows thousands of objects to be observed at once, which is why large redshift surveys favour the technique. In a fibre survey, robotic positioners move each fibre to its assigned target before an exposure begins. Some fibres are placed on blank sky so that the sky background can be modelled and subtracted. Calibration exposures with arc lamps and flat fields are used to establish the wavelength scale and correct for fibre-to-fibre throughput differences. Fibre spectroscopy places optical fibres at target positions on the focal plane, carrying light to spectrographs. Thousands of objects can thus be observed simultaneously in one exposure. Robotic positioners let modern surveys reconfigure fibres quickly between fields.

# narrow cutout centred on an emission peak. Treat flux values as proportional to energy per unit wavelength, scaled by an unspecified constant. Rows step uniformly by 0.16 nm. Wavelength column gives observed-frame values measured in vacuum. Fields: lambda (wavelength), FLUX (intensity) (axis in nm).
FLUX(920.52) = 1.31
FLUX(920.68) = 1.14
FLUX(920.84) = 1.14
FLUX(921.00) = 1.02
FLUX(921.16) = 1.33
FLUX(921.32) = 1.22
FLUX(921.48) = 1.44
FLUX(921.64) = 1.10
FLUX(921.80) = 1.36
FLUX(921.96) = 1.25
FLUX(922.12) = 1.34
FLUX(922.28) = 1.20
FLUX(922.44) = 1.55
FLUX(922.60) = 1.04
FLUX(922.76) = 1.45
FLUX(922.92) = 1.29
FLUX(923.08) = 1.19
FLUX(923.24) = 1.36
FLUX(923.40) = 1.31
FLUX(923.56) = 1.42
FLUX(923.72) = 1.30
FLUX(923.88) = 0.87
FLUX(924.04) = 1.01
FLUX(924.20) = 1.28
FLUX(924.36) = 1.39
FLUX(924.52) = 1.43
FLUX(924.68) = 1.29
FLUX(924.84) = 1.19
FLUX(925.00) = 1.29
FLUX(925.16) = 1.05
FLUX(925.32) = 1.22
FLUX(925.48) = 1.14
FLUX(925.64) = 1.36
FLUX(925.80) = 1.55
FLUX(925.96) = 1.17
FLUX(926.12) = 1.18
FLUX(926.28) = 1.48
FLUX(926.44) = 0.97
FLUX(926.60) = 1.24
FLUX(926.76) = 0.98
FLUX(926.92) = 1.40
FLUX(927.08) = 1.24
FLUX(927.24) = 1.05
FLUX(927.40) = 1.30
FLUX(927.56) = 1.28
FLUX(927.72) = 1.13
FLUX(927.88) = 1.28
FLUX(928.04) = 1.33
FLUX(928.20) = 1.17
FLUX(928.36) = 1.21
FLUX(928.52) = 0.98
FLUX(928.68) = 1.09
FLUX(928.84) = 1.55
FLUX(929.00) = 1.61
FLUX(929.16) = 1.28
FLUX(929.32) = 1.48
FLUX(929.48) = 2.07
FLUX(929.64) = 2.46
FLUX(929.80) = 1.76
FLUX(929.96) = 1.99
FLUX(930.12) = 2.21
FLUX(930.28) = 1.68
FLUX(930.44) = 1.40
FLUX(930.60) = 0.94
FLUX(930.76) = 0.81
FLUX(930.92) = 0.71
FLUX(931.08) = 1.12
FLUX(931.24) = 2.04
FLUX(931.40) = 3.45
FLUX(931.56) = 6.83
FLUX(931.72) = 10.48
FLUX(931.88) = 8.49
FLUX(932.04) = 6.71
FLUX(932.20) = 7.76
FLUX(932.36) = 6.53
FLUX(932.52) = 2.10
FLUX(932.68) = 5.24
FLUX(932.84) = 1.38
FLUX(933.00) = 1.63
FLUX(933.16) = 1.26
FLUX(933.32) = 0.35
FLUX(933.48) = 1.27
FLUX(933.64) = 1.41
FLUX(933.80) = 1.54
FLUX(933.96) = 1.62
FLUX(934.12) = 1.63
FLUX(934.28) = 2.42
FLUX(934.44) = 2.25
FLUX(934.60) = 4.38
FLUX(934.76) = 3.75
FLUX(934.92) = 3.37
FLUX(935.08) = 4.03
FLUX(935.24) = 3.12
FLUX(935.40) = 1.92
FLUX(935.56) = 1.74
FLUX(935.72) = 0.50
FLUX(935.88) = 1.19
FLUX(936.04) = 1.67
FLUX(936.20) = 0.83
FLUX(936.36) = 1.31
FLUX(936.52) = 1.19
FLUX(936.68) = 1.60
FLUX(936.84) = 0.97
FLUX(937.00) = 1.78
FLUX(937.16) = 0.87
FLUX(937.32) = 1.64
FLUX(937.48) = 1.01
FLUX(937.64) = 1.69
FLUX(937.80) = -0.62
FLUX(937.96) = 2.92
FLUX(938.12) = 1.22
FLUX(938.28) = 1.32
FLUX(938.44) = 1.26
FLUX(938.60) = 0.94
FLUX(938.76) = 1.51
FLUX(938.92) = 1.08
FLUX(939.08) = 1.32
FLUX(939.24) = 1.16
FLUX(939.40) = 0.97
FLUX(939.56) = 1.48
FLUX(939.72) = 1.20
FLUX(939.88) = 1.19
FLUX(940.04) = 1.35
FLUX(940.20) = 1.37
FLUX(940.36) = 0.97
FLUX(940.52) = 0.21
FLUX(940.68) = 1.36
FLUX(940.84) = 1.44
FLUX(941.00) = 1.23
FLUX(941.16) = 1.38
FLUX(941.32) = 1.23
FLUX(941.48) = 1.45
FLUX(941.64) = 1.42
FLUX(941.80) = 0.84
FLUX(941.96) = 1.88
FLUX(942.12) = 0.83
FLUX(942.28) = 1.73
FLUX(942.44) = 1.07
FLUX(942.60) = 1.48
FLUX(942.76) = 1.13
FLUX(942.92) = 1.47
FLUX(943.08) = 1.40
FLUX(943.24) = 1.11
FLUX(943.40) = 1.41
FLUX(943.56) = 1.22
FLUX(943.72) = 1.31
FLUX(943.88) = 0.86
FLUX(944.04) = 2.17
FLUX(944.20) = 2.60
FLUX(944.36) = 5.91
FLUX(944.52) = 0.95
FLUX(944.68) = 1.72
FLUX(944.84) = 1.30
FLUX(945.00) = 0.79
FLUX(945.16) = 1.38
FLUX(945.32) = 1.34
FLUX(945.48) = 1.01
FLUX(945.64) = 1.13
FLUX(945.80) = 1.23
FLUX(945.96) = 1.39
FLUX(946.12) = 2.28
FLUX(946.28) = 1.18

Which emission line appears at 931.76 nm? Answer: Halpha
